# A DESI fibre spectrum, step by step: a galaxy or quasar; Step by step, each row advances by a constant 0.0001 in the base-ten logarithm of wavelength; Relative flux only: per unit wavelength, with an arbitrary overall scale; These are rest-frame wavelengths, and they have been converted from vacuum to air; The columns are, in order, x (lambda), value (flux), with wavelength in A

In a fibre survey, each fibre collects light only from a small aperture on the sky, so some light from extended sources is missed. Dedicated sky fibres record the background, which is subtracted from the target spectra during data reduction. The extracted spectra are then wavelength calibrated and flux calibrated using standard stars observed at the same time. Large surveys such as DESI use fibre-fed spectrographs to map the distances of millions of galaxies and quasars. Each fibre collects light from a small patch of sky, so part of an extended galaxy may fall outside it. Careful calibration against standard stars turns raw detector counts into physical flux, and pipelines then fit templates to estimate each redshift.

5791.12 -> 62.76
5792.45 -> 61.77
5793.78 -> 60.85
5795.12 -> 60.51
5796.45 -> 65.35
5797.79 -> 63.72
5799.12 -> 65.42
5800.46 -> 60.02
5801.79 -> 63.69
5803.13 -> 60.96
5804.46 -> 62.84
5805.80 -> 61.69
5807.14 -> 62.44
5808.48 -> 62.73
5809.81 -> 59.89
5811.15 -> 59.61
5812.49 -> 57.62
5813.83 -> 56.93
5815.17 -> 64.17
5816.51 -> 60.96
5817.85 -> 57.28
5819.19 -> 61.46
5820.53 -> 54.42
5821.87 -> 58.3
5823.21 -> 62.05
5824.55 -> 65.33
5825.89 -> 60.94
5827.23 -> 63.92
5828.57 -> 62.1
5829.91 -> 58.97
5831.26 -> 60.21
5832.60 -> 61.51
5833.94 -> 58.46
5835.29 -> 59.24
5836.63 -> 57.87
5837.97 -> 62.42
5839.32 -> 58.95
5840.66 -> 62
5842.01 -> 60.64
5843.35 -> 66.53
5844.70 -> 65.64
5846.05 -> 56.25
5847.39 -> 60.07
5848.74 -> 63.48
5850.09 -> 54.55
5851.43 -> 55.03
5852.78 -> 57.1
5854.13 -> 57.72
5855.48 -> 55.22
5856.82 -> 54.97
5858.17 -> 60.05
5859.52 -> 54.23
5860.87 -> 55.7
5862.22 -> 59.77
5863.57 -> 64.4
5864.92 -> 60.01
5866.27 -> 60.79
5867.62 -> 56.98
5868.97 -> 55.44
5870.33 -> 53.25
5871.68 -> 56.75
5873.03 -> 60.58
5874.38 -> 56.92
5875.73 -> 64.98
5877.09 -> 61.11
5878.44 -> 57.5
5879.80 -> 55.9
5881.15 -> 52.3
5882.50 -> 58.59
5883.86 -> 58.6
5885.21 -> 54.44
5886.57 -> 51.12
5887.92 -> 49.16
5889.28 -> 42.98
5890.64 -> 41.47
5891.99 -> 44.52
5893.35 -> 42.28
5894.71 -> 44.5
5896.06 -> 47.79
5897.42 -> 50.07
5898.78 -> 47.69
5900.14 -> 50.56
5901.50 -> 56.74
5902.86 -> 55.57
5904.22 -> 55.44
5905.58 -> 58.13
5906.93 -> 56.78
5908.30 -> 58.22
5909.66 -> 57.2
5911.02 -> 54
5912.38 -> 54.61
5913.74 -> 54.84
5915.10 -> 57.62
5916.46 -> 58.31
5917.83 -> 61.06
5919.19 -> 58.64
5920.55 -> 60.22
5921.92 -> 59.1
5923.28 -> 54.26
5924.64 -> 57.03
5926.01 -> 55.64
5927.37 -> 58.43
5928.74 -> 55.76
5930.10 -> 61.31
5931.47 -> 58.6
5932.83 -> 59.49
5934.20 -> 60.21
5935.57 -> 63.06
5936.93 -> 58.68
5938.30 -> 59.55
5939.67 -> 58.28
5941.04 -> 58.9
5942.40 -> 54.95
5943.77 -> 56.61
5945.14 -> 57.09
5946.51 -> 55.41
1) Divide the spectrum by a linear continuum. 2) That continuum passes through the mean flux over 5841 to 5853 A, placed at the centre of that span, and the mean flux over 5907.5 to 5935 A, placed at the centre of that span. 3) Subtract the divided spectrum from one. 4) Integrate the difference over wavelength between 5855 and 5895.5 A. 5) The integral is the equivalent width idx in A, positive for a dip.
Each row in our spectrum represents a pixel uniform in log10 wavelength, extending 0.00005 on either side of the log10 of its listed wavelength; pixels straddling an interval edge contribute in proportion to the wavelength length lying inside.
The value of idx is 3.0 A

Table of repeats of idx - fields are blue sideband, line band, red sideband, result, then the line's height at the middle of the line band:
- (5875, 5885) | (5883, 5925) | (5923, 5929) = 2.9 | 57.3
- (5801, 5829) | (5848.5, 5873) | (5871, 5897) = -0.9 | 55.5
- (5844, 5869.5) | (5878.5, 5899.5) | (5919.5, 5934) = 3.1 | 58.2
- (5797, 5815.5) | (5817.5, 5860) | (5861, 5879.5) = 0.4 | 60.2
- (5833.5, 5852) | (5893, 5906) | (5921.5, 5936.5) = 1.8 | 59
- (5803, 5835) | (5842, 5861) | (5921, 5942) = 0.5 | 60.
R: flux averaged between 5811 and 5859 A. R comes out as 59.8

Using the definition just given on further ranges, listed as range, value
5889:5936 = 54.7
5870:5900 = 52.3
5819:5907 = 56.8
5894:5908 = 52.5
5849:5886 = 57.6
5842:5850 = 61.6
